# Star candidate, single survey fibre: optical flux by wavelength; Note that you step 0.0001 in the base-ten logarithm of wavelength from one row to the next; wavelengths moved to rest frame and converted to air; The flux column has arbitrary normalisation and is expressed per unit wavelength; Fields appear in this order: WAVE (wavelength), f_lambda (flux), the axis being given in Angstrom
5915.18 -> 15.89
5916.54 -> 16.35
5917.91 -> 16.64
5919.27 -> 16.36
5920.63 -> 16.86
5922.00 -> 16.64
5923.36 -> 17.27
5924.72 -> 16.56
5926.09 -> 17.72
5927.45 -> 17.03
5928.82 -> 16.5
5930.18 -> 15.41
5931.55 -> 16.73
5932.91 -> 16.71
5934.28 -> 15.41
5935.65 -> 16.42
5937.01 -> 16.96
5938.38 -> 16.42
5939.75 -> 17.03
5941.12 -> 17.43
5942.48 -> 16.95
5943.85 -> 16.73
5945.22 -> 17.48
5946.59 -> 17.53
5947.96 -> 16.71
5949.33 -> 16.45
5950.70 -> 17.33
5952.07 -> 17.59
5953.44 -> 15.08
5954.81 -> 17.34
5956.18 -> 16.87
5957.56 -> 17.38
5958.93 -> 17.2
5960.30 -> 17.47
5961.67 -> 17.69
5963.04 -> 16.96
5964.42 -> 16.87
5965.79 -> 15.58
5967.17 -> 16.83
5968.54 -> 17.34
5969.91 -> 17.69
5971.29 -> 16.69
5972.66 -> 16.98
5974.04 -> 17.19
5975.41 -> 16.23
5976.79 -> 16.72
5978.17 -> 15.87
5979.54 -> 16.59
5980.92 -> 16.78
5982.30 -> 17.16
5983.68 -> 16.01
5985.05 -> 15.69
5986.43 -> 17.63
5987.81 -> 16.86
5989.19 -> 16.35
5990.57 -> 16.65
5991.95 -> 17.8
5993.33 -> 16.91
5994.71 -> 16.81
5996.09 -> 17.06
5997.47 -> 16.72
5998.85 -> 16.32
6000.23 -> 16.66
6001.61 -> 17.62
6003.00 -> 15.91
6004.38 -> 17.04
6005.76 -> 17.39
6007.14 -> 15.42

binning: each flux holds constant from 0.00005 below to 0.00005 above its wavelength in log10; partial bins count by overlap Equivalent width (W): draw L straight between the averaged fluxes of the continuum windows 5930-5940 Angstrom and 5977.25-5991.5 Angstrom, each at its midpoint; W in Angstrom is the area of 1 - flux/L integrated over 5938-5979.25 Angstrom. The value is -1.1 Angstrom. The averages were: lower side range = 16.4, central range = 16.9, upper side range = 16.6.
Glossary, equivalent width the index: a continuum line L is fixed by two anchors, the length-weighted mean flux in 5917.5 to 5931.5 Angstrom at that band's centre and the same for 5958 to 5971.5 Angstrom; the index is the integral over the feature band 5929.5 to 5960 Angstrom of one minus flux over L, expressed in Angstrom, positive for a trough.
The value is 0.2 Angstrom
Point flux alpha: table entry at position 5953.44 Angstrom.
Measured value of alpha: 15.08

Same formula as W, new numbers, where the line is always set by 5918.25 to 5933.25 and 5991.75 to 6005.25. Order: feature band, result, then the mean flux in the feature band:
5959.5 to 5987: 0.0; 16.8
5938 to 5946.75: -0.2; 17.1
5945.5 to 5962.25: -0.3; 17.1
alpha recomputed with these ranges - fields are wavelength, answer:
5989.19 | 16.35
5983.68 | 16.01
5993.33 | 16.91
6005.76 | 17.39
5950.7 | 17.33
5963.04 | 16.96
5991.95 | 17.8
